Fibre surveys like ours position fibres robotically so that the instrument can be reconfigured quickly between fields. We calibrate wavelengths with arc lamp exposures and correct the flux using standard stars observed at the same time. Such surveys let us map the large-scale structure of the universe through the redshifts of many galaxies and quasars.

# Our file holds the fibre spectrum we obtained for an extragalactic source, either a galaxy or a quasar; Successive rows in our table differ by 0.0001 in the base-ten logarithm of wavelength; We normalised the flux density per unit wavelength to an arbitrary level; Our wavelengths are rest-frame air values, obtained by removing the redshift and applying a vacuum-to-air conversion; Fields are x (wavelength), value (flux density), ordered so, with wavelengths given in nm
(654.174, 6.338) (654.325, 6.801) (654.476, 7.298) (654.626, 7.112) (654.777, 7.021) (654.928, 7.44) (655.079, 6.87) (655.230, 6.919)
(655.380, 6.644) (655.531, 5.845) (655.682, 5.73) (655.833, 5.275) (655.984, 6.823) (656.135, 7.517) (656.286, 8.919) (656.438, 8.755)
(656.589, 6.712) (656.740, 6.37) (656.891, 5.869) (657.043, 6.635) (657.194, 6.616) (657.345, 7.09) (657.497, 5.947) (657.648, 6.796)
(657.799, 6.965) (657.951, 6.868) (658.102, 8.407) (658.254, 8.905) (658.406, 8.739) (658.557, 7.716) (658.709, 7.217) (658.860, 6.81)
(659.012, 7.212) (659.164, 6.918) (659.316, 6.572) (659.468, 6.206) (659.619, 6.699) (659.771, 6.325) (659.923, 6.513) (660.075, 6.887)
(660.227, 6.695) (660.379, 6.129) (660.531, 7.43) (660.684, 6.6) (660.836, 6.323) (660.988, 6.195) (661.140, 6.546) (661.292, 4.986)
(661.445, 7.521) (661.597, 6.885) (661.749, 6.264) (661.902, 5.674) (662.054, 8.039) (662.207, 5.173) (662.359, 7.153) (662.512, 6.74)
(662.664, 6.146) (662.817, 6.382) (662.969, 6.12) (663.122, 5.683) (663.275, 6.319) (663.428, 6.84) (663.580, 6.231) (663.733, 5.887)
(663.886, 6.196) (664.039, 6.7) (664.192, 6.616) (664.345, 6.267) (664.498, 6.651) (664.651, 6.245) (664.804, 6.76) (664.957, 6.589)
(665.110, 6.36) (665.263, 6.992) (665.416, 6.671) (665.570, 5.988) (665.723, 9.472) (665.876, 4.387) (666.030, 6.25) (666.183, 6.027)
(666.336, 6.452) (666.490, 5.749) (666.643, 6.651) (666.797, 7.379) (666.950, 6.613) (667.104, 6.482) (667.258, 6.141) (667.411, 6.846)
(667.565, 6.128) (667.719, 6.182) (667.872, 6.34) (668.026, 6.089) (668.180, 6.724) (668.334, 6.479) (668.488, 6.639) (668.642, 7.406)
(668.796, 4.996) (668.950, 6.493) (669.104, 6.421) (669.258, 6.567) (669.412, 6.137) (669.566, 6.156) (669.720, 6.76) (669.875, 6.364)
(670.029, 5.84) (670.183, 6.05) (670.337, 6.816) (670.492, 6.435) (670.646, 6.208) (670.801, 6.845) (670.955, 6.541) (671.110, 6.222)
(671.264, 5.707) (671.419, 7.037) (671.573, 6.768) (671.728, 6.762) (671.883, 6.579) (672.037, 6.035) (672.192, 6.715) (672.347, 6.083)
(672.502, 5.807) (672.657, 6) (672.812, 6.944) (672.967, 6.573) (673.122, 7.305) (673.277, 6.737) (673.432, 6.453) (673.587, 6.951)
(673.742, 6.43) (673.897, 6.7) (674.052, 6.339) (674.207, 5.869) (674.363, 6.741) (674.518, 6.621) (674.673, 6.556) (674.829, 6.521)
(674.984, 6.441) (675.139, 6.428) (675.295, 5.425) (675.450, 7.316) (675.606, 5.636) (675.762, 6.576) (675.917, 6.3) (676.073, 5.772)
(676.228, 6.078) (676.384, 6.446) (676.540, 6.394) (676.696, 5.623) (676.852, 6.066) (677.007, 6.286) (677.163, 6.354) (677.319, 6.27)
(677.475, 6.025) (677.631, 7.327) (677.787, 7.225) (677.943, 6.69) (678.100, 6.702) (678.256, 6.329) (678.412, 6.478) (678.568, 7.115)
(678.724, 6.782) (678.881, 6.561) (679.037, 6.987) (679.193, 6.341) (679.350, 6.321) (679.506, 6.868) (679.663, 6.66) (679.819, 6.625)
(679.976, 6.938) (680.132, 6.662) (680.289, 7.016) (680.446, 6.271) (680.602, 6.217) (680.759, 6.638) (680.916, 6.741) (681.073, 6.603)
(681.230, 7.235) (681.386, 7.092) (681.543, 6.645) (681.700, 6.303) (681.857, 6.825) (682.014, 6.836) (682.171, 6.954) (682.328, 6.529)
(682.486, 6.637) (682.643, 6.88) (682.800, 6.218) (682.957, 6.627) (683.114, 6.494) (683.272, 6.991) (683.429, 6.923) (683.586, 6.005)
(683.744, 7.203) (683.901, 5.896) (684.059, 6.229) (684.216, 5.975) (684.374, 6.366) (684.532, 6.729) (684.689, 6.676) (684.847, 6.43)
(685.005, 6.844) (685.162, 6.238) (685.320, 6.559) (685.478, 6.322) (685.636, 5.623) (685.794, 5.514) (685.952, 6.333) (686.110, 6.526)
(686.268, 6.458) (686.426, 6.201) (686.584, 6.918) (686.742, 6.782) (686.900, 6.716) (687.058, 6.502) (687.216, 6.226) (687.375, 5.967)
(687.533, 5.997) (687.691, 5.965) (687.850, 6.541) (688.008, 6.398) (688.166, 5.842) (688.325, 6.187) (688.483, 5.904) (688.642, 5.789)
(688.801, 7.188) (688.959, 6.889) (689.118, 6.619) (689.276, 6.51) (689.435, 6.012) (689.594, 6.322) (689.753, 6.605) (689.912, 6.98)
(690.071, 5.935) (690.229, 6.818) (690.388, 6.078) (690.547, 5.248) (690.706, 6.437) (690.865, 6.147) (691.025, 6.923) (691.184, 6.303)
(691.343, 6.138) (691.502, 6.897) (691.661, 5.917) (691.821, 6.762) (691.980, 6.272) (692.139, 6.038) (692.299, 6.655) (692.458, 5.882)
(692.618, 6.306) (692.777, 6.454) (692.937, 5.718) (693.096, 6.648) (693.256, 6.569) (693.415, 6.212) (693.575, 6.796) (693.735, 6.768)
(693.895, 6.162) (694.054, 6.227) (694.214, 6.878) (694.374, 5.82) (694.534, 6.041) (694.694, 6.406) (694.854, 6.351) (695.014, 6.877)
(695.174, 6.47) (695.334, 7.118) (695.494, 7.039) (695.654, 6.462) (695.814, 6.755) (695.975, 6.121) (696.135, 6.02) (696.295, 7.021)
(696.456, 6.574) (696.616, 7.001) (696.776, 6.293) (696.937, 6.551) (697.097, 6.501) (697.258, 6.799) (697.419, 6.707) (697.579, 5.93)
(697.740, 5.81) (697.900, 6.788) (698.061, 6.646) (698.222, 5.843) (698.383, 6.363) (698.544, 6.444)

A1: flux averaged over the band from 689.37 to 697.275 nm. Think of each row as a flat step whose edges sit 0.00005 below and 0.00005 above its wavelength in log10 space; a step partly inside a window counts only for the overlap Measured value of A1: 6.42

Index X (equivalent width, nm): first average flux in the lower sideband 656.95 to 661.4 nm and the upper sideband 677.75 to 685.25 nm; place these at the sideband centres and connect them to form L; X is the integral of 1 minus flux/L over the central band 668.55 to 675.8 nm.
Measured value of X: 0.318 nm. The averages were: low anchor 6.86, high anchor 6.63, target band 6.43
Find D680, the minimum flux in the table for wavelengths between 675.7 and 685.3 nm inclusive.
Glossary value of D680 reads 5.623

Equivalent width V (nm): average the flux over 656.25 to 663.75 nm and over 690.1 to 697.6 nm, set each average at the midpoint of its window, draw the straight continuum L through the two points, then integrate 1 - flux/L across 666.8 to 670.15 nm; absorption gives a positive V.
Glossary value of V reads 0.147 nm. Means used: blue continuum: 6.77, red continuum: 6.43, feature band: 6.39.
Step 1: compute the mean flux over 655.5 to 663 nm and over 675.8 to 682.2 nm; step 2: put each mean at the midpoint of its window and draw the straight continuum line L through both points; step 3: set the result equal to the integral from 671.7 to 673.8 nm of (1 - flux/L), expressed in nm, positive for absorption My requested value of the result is 0.04 nm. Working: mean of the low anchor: 6.79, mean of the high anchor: 6.57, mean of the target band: 6.52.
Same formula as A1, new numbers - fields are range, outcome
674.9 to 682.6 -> 6.54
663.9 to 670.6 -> 6.45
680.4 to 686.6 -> 6.51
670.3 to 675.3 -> 6.48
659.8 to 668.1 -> 6.45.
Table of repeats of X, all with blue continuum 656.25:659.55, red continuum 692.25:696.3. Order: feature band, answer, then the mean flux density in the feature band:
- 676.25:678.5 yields 0.11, 6.44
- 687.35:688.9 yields 0.09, 6.2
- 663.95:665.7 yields 0.10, 6.62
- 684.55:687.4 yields 0.09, 6.4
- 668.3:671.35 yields 0.25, 6.35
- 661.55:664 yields 0.25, 6.36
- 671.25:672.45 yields 0.07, 6.48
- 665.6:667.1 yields 0.10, 6.53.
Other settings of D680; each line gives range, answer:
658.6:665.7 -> 4.986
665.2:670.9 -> 4.387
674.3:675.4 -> 5.425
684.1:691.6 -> 5.248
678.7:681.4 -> 6.217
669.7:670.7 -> 5.84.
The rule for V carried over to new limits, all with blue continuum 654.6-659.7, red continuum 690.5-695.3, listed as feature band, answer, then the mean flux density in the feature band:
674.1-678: 0.178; 6.36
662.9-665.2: 0.170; 6.37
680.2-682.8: -0.053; 6.7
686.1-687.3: -0.013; 6.54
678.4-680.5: -0.031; 6.7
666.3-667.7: 0.070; 6.48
